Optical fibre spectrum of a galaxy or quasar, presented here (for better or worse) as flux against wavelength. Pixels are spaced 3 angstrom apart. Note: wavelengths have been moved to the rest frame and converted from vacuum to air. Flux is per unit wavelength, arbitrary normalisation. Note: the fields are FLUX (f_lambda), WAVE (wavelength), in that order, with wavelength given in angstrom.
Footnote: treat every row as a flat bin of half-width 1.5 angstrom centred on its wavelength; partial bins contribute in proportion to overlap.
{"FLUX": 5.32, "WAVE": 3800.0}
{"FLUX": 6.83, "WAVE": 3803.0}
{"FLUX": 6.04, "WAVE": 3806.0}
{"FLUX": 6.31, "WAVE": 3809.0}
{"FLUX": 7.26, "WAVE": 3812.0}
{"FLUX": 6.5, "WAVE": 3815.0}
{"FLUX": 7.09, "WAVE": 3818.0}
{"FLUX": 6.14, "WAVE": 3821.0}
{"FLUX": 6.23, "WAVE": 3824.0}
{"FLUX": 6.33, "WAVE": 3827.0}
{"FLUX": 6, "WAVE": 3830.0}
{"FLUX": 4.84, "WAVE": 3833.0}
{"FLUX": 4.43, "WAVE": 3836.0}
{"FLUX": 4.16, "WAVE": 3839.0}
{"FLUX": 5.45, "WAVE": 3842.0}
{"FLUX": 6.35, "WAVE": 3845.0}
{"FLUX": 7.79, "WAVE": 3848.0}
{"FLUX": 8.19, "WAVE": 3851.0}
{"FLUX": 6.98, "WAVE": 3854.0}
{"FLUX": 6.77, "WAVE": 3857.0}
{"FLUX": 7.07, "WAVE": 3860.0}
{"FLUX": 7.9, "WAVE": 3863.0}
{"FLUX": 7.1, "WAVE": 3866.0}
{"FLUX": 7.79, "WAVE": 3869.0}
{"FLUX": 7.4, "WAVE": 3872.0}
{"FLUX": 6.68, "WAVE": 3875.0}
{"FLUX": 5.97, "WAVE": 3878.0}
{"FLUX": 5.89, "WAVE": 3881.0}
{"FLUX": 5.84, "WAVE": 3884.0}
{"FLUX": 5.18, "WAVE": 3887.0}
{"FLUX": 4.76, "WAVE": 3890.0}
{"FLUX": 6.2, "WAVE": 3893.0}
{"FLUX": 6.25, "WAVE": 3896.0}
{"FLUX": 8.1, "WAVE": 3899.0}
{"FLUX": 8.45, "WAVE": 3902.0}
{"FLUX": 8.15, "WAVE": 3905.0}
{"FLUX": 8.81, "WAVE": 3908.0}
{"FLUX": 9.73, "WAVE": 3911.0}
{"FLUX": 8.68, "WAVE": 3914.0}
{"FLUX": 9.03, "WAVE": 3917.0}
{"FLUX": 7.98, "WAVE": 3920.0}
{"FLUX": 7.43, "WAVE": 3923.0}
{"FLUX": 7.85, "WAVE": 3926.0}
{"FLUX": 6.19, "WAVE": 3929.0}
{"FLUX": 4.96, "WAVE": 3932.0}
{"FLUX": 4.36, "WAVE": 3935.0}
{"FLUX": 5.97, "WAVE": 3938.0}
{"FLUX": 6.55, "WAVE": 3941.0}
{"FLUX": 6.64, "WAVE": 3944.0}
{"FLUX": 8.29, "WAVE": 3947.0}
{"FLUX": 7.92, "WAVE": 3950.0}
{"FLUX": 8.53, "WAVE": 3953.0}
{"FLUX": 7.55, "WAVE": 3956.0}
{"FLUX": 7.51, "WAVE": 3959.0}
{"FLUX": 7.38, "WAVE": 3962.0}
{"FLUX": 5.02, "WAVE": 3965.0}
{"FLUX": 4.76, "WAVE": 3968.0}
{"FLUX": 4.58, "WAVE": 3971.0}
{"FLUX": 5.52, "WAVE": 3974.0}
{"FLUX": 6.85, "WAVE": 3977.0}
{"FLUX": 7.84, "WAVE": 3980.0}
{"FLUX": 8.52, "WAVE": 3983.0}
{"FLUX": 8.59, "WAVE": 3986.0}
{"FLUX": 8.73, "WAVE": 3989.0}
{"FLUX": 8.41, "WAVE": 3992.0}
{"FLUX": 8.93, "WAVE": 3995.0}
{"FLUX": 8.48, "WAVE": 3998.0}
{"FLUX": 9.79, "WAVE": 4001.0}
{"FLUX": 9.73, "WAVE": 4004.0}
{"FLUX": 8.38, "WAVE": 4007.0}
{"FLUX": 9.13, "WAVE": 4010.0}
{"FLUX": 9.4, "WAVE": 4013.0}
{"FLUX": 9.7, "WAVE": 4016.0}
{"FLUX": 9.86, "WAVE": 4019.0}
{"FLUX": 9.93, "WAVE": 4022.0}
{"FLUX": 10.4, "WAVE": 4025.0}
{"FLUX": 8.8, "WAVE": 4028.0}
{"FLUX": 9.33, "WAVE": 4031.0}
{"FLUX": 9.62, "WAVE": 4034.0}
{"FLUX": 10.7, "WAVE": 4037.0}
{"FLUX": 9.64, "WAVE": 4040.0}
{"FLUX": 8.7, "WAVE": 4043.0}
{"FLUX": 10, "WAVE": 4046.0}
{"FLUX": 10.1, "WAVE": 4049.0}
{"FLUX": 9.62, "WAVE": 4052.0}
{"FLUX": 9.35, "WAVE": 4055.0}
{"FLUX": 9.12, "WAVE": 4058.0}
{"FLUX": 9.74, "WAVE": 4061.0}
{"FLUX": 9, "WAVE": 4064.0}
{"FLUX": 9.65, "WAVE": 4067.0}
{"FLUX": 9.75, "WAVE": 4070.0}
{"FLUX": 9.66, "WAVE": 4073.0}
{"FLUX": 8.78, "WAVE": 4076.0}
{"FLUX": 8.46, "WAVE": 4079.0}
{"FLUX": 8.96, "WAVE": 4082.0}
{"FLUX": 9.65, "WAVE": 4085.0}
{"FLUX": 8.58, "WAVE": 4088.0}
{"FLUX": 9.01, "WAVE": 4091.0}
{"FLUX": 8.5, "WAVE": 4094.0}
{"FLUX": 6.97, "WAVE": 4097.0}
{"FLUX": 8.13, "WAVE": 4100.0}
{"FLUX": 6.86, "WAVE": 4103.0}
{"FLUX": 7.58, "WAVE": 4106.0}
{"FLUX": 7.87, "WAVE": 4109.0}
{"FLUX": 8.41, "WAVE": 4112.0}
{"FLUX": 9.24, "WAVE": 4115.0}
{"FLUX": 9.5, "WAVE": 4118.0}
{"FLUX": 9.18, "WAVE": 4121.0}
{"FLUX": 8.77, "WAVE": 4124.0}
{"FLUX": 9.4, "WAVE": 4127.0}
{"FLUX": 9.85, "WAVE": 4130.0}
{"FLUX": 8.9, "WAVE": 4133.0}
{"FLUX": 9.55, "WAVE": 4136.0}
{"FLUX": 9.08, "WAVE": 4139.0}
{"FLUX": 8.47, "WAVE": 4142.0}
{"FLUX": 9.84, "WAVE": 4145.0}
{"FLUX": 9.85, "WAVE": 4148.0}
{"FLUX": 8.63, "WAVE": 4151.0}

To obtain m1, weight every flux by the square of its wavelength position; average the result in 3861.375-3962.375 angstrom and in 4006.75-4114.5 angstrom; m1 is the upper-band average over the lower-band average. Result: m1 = 1.37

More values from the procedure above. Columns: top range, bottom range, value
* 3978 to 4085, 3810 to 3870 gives 1.57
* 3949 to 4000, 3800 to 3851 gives 1.30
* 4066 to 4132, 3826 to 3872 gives 1.52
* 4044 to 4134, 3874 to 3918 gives 1.37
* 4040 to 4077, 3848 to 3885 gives 1.49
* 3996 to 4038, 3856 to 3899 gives 1.56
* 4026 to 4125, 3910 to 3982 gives 1.38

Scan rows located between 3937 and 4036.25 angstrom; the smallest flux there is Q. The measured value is 4.58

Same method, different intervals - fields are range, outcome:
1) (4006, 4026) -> 8.38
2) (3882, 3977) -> 4.36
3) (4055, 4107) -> 6.86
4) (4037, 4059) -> 8.7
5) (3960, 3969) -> 4.76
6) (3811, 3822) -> 6.14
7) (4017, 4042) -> 8.8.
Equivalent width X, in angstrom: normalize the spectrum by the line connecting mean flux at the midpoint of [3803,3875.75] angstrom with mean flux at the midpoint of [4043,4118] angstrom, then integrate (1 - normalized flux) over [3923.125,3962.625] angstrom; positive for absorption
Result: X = 3.4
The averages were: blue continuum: 6.54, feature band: 6.91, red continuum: 8.88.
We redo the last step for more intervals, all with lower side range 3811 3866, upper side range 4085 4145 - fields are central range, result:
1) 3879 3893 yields 2.7 angstrom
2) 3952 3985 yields 3.3 angstrom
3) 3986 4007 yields -3.3 angstrom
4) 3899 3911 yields -2.8 angstrom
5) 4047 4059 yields -2.1 angstrom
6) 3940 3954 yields -0.5 angstrom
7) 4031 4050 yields -3.9 angstrom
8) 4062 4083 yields -2.2 angstrom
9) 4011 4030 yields -4.2 angstrom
